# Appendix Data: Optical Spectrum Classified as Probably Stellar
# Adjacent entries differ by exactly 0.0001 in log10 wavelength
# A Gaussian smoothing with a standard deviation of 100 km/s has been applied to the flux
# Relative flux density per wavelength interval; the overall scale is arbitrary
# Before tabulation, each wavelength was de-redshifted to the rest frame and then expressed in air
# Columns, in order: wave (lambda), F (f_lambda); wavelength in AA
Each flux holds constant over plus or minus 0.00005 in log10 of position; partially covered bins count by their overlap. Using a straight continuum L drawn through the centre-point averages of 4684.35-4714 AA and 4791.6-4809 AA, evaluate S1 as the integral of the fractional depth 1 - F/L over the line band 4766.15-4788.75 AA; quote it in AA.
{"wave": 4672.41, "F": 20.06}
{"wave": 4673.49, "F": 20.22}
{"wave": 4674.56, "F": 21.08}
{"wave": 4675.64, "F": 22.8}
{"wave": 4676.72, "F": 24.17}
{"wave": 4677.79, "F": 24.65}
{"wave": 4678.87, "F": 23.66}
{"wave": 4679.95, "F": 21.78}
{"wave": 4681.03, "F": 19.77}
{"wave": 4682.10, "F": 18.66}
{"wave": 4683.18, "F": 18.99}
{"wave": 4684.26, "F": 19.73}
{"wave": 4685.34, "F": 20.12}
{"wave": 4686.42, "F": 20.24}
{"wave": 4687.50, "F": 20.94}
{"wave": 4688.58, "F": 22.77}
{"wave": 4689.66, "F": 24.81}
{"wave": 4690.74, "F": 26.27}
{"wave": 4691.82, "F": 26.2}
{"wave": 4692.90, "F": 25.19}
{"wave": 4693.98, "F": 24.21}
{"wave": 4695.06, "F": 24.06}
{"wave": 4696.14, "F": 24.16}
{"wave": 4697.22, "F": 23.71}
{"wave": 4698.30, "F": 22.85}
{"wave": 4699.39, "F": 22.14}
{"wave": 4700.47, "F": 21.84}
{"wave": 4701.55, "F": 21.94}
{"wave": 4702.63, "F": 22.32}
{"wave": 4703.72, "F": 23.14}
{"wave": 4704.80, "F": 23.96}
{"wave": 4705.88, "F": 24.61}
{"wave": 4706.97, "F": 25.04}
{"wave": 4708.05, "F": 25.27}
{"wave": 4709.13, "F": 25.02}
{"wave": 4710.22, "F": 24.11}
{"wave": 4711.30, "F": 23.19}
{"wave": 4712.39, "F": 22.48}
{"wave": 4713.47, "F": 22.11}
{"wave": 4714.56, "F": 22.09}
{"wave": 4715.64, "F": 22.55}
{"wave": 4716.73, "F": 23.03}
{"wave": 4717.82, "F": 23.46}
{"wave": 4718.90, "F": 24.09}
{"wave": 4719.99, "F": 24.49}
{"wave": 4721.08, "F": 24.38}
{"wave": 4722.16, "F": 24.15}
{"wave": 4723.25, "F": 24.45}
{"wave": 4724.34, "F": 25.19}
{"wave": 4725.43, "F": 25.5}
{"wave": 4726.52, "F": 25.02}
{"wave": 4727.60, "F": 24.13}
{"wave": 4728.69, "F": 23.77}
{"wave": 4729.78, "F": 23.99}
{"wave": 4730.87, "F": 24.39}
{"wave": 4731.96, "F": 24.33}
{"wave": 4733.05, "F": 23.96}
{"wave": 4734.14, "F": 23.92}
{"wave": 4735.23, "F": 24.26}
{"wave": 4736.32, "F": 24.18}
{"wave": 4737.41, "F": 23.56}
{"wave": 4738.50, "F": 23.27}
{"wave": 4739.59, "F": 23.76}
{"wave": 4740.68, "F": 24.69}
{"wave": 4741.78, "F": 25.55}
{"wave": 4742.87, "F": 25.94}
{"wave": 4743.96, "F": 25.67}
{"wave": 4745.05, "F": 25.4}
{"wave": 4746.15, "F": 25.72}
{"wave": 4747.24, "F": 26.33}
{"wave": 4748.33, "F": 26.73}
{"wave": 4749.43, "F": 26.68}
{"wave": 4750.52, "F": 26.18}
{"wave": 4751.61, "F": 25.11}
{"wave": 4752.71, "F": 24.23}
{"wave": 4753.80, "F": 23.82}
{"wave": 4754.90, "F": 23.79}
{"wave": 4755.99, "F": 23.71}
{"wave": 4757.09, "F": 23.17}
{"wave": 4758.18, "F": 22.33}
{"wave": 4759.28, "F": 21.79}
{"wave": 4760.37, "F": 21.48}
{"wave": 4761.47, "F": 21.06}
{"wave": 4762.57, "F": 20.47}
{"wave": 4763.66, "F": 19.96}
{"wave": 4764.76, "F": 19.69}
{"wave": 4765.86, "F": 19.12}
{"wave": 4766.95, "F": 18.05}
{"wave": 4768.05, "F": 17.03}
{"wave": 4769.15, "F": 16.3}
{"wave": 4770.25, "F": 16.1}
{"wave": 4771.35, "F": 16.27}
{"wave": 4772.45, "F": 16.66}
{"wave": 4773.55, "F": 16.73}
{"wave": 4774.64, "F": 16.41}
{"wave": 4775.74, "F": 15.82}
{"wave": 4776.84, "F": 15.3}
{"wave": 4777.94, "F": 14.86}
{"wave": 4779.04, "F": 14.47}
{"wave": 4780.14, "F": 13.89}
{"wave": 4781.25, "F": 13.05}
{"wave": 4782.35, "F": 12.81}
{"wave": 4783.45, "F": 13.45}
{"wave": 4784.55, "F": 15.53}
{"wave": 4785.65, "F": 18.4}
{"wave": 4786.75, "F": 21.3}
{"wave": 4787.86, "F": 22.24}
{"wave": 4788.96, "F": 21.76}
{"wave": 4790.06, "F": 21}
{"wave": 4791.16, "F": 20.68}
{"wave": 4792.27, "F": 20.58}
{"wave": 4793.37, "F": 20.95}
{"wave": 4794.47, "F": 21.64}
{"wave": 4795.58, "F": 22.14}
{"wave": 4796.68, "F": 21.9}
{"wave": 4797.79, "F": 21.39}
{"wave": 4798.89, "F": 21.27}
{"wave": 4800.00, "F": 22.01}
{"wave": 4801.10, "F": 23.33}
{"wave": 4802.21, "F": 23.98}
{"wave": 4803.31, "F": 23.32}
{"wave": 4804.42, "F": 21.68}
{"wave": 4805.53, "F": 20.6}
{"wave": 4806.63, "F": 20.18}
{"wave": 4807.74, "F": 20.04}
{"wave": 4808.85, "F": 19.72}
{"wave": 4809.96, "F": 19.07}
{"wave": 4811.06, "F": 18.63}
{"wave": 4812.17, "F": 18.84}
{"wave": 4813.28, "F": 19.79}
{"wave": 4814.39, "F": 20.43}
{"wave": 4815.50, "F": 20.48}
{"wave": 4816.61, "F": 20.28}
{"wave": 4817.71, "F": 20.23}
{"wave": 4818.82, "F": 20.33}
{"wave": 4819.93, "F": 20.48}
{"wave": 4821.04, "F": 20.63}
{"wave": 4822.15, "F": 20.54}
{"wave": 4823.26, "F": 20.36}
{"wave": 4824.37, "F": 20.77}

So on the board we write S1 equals 5.8 AA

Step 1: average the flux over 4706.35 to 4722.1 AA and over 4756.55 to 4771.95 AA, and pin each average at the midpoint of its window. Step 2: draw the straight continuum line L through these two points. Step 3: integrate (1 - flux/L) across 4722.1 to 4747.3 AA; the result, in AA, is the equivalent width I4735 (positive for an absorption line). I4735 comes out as -3.1 AA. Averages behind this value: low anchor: 23.7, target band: 24.6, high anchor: 19.5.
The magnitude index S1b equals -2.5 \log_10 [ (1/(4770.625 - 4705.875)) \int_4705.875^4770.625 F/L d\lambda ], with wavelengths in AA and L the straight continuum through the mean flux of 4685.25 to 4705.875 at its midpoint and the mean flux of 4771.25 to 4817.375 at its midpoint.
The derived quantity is -0.09 mag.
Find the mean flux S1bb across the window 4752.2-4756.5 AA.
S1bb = 23.9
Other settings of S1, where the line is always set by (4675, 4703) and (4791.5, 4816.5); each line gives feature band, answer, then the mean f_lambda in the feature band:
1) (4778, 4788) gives 2.56 AA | 15.8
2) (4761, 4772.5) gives 1.72 AA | 18.3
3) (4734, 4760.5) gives -3.31 AA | 24.5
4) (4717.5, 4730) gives -1.30 AA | 24.4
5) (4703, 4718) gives -0.84 AA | 23.6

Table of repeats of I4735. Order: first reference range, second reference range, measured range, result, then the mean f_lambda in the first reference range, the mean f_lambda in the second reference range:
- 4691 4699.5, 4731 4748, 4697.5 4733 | 1.1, 24.2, 24.7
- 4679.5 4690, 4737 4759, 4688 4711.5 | -2.5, 20.7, 24.7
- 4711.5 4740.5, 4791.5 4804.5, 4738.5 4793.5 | 5.8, 23.9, 22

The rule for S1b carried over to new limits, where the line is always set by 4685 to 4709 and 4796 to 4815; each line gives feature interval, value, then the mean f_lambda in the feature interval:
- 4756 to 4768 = 0.07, 20.7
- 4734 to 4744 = -0.09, 24.4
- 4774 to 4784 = 0.43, 14.5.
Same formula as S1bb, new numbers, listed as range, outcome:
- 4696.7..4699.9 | 22.9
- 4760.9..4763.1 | 20.7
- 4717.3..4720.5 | 24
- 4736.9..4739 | 23.4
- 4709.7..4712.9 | 23.3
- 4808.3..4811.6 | 19.2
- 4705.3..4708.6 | 25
